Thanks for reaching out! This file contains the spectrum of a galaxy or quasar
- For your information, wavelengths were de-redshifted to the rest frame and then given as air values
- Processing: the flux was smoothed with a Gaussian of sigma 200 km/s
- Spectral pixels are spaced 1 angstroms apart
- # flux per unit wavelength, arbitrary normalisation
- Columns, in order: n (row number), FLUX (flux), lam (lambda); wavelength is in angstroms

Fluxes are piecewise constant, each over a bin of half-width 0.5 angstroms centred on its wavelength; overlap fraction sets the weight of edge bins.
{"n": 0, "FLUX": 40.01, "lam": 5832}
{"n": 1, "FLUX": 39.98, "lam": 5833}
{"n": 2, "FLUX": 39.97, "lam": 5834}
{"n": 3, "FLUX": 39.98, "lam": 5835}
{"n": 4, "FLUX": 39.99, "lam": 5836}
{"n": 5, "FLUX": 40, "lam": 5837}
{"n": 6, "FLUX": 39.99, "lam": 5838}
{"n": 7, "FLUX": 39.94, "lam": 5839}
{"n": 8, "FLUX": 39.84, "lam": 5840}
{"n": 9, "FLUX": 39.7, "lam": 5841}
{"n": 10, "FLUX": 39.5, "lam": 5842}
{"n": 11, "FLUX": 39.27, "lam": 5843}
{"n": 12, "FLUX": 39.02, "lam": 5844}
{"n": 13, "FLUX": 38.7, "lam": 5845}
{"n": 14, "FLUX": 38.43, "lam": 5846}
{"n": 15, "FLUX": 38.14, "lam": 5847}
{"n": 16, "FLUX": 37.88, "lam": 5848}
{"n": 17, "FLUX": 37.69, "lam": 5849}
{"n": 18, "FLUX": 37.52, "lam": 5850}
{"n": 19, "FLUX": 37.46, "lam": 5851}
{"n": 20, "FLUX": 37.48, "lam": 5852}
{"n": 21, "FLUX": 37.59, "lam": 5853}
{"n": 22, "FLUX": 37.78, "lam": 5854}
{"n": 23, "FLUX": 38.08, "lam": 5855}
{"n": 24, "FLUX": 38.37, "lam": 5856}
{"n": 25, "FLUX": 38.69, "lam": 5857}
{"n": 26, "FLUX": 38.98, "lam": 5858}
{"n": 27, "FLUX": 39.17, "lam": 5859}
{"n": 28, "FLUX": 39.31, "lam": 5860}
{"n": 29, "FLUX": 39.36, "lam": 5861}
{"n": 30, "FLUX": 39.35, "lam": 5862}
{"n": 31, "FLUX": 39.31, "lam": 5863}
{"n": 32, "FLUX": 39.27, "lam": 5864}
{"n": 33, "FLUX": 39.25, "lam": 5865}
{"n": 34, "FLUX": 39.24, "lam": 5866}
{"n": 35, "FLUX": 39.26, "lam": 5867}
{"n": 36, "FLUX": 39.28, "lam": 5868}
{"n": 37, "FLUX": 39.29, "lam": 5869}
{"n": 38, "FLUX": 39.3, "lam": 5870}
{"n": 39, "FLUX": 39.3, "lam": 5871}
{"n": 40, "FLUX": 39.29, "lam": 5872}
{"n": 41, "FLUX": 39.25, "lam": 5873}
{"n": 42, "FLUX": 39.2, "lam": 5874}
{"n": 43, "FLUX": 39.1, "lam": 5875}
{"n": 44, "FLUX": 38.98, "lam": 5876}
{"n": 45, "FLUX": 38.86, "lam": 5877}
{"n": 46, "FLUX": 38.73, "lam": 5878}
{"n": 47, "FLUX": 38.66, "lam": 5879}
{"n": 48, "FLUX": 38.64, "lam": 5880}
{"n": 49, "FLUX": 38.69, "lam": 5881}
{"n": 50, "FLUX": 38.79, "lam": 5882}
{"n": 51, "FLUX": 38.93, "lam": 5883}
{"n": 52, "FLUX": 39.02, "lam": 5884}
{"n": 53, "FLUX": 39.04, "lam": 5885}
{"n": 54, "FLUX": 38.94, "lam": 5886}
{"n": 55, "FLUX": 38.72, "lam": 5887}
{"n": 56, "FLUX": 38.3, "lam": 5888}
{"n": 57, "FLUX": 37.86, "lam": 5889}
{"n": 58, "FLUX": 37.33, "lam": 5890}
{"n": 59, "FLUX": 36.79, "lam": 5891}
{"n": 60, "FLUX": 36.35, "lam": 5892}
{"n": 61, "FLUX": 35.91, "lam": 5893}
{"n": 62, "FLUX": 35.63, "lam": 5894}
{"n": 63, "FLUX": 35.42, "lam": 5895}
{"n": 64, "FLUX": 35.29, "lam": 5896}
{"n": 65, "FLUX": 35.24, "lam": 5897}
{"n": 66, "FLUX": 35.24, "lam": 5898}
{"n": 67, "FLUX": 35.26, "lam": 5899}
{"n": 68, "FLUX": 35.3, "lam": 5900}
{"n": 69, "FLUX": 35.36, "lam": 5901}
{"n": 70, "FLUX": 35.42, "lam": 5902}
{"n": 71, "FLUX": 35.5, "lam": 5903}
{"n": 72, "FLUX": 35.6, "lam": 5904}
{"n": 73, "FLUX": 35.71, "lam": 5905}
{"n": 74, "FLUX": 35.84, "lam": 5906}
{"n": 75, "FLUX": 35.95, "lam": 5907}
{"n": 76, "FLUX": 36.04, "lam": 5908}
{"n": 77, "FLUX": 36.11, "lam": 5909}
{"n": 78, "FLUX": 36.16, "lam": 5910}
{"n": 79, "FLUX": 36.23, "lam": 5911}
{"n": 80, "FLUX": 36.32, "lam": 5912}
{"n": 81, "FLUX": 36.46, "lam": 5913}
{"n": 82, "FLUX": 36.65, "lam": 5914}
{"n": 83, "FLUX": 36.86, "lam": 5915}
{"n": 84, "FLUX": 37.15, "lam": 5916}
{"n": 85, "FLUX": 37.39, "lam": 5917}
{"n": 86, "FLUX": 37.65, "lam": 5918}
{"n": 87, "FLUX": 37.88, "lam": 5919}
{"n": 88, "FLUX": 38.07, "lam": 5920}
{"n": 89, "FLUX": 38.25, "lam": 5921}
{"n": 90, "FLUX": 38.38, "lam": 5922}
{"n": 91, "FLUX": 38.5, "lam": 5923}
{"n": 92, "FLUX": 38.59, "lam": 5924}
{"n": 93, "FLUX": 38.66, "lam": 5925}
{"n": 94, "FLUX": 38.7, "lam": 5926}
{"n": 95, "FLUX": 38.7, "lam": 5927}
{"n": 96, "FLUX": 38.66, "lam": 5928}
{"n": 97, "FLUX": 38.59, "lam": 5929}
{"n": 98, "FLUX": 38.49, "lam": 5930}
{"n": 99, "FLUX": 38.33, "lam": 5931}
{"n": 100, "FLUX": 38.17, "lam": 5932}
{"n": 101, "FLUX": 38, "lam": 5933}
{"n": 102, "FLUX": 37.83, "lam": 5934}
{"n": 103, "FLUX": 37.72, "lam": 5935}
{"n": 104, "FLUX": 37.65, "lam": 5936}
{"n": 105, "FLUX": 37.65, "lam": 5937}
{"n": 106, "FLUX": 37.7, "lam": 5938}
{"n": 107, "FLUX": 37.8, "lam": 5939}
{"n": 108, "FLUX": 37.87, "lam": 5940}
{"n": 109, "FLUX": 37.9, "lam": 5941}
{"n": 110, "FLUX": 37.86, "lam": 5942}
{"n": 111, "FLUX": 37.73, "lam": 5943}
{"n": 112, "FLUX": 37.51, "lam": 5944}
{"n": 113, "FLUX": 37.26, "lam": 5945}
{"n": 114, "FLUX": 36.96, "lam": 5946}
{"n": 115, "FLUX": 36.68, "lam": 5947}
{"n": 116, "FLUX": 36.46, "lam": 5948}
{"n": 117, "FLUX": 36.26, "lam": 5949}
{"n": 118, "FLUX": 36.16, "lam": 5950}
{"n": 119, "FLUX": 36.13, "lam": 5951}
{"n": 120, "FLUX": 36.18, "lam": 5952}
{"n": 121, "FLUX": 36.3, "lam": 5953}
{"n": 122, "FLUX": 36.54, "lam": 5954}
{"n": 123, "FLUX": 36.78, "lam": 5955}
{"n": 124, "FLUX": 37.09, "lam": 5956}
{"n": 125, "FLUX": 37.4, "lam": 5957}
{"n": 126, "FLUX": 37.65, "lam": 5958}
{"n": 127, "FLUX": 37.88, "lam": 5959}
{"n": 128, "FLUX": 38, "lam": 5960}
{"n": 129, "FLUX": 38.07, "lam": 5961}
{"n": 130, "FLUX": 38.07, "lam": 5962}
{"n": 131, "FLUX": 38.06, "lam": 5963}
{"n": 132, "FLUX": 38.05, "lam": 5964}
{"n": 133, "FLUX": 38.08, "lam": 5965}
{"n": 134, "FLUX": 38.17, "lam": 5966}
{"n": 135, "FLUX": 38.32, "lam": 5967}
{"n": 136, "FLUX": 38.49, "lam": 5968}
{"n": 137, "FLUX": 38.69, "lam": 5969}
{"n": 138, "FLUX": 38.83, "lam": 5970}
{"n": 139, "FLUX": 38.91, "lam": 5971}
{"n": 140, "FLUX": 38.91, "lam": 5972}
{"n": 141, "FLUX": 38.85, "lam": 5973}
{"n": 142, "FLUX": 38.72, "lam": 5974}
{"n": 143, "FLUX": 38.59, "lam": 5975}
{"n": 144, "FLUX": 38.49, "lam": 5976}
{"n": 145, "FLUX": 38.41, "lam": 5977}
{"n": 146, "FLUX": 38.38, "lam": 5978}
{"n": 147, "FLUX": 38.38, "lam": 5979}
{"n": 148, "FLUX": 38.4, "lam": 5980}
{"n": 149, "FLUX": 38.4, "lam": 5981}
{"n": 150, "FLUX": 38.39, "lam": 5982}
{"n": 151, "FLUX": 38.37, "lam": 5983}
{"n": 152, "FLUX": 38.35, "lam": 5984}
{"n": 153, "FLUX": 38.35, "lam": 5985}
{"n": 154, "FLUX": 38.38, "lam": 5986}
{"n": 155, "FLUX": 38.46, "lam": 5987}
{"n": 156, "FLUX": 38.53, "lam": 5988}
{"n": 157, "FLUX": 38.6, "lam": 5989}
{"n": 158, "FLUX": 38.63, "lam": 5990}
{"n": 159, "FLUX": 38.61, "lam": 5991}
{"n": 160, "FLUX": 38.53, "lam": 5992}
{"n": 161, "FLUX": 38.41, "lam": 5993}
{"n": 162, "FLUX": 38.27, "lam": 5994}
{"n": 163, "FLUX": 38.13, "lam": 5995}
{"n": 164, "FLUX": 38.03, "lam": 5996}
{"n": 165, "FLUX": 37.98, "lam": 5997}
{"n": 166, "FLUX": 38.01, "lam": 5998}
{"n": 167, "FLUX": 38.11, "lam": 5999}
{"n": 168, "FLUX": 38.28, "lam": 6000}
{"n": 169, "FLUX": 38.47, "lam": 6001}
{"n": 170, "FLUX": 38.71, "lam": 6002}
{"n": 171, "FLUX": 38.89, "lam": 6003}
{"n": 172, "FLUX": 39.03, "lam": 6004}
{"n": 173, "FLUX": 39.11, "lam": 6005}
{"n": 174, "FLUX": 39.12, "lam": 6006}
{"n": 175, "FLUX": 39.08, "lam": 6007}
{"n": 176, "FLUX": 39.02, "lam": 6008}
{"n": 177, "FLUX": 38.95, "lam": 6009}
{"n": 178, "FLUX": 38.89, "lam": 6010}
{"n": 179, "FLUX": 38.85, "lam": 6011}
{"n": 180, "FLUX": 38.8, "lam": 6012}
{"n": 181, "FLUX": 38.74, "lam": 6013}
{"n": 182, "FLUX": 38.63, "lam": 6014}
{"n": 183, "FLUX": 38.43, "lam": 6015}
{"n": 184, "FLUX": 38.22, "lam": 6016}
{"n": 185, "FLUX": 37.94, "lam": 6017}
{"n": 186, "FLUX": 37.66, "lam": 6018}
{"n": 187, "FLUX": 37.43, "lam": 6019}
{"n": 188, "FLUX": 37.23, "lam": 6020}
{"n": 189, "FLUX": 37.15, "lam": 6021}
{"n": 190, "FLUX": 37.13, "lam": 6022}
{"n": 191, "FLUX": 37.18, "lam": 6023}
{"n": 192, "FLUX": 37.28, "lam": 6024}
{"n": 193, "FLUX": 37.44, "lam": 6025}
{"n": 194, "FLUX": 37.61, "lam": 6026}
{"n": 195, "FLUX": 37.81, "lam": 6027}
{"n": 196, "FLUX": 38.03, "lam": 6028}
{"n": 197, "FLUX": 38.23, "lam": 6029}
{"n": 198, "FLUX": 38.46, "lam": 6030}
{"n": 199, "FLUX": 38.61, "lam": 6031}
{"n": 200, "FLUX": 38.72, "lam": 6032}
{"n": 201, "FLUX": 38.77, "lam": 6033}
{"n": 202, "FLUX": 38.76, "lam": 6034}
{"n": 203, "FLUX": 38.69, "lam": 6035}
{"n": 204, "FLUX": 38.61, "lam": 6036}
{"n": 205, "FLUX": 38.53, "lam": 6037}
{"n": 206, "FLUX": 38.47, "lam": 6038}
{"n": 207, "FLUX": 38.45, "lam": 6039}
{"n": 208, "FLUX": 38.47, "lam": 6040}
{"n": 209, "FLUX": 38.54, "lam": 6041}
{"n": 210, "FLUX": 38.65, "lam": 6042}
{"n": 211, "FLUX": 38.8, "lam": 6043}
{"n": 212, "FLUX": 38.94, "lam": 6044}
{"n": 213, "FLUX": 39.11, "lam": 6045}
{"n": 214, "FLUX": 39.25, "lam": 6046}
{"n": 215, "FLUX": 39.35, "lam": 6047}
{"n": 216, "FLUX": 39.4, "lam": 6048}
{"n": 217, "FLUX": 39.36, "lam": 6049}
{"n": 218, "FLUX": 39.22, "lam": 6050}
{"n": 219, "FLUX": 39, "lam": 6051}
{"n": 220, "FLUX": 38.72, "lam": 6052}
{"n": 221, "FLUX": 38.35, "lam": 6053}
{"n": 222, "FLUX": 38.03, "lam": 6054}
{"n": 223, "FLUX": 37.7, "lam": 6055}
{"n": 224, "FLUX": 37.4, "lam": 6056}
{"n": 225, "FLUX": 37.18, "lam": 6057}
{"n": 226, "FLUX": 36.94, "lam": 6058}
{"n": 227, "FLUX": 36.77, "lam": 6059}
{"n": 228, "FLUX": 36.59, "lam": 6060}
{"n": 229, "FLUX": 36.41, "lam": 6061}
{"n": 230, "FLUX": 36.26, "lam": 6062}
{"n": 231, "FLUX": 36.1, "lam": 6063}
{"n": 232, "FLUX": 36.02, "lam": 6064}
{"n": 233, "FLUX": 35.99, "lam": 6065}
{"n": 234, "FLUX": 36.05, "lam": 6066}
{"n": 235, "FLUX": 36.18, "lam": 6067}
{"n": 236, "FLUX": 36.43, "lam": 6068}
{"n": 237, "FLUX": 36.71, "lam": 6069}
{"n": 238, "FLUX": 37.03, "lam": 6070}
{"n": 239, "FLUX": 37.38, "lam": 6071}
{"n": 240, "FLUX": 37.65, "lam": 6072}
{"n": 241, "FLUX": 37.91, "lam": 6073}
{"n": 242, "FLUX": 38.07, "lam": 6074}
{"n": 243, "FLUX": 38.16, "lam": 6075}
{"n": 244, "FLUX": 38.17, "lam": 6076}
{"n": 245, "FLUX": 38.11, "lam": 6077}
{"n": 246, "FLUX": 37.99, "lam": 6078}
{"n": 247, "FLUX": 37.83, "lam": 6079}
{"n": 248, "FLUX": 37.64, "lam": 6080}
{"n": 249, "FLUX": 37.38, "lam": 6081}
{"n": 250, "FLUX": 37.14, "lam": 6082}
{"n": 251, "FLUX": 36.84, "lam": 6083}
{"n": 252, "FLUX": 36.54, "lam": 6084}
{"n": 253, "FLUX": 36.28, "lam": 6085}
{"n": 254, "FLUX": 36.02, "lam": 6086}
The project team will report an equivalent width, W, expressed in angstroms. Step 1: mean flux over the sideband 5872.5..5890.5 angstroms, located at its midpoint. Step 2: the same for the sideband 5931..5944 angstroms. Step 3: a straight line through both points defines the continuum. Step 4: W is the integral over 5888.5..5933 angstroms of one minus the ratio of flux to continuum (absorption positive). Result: 1.6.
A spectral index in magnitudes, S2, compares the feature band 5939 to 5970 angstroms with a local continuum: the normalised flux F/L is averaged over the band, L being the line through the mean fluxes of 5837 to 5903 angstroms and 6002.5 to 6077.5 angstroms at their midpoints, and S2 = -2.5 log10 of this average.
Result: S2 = 0.02 mag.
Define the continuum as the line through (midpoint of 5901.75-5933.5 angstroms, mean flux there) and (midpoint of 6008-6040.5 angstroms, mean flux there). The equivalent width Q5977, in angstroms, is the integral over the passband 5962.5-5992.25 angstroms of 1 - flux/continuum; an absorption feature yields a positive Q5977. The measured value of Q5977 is -0.53 angstroms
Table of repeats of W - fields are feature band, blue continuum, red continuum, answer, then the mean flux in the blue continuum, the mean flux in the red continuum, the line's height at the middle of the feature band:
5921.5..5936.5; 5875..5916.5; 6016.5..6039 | -0.5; 36.9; 38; 37.2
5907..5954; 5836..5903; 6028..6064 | 1.0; 38.2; 38.2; 38.2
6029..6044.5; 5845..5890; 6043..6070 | -0.4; 38.7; 37.6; 37.7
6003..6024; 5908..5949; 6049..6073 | -0.5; 37.6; 37.2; 37.3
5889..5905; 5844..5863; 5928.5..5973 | 1.0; 38.4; 37.7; 38.1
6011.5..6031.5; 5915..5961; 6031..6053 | 0.4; 37.6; 38.8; 38.6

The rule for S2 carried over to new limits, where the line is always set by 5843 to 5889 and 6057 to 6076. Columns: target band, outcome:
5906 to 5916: 0.058 mag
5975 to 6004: -0.024 mag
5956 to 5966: -0.001 mag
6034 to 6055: -0.049 mag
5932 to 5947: 0.011 mag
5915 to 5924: 0.010 mag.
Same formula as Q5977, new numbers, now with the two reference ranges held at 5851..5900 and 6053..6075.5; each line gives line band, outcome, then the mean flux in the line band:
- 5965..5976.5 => -0.31 angstroms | 38.6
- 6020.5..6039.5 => -0.46 angstroms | 38.1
